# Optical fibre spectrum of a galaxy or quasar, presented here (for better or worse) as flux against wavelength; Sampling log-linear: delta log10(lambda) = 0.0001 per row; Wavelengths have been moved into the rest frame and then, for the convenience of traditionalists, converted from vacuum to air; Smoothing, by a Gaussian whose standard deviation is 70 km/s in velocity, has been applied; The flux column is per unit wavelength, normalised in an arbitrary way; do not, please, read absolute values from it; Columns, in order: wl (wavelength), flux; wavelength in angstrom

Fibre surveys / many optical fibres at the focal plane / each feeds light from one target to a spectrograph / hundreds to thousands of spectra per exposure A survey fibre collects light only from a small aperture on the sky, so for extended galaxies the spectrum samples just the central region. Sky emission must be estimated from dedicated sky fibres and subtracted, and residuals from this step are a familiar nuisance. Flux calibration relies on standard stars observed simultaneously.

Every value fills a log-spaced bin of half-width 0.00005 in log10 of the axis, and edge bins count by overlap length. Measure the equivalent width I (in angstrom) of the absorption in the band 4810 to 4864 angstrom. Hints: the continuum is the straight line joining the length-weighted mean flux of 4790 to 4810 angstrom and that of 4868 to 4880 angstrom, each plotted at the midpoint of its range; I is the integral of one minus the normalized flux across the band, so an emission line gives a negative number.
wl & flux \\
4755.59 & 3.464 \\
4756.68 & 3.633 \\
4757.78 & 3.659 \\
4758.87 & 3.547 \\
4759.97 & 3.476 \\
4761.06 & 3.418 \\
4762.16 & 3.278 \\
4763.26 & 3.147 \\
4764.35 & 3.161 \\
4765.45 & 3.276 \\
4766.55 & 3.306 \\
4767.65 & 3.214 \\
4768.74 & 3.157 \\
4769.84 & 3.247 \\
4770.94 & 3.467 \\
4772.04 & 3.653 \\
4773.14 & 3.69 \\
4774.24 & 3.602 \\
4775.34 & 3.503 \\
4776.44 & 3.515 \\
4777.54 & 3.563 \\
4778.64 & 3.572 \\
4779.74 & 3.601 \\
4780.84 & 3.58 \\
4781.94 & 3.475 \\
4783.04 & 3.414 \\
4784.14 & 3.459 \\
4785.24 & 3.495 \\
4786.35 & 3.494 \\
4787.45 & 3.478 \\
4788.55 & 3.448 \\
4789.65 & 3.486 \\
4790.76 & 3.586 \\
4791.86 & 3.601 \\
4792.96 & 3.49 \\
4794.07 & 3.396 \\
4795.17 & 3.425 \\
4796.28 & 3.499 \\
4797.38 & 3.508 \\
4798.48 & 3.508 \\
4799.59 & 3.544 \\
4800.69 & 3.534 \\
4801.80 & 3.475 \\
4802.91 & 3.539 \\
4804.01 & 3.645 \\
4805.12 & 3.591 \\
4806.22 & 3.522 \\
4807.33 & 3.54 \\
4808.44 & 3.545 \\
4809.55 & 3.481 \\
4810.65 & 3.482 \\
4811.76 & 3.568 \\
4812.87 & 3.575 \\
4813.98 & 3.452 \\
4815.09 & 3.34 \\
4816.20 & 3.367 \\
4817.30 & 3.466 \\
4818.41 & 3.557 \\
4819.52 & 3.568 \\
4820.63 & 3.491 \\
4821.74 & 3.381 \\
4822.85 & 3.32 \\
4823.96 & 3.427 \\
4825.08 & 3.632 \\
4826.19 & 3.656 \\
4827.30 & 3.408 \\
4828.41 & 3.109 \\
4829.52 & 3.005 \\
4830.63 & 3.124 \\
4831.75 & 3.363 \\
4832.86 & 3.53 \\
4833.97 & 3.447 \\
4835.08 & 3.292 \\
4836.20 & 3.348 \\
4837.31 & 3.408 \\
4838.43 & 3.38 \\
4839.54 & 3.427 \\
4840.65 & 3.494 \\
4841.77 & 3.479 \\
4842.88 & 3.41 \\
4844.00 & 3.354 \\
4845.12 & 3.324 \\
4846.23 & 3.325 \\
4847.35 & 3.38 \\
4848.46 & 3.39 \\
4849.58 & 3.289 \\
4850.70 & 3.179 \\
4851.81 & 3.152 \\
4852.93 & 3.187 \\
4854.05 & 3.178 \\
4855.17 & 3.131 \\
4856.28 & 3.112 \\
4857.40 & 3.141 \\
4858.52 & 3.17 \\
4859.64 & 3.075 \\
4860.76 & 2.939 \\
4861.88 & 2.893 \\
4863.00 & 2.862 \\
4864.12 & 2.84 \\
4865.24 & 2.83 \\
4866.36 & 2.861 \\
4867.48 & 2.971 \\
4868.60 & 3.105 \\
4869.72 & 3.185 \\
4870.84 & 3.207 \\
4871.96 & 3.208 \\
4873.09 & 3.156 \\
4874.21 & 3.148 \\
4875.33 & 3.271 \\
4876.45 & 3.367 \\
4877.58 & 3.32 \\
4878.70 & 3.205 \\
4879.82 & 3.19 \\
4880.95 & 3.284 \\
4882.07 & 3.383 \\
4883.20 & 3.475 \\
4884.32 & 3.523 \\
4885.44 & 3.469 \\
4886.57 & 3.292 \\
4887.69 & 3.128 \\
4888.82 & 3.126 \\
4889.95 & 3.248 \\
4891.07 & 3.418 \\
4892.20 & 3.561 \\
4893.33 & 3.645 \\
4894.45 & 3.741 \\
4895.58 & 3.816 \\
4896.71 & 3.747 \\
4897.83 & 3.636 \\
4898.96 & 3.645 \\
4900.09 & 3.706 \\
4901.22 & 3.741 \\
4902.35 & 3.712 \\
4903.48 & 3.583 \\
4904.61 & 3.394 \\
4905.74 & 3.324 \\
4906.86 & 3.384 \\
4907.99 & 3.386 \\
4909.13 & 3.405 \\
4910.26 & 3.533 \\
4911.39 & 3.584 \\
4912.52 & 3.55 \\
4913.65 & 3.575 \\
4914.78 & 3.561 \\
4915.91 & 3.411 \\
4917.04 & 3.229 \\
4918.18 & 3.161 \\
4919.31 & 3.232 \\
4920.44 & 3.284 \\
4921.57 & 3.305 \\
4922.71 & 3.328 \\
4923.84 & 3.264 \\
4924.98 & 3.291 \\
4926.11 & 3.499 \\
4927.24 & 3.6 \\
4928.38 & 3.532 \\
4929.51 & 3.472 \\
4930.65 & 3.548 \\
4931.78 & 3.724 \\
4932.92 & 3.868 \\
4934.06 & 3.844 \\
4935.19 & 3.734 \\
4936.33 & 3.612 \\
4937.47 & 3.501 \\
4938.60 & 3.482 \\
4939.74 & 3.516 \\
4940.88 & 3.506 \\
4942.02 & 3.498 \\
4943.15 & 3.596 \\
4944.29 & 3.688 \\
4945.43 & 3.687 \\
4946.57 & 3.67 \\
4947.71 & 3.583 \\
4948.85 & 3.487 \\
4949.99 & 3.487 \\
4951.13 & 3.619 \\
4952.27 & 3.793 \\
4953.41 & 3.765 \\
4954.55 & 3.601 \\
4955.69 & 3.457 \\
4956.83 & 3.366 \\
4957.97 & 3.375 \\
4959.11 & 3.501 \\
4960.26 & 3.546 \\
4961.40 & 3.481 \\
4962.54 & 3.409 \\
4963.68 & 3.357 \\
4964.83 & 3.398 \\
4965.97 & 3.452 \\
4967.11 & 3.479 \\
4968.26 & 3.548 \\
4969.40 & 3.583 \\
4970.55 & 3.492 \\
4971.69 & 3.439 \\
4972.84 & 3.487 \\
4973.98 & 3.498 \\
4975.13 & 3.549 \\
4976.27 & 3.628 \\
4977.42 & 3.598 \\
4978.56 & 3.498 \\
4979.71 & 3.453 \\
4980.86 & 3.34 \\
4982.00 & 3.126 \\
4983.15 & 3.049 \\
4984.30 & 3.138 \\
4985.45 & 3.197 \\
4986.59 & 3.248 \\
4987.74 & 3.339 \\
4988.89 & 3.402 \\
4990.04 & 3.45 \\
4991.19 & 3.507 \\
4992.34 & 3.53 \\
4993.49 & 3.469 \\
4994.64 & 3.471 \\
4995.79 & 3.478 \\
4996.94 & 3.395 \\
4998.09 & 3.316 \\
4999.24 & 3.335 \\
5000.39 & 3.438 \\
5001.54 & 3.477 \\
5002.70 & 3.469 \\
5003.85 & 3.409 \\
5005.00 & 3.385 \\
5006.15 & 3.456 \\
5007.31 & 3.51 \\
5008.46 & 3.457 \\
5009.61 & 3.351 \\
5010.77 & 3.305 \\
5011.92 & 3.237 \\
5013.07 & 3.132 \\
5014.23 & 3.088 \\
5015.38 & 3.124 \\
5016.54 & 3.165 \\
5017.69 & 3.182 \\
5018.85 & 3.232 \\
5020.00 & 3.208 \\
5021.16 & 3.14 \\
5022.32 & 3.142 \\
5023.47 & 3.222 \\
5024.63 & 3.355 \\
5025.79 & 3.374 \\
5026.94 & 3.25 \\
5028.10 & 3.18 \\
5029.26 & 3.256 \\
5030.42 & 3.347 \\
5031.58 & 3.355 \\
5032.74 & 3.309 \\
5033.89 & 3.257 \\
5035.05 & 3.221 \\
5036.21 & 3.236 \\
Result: 0.8 angstrom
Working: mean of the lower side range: 3.52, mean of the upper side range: 3.22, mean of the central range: 3.32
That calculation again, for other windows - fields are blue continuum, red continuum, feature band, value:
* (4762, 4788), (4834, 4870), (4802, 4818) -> -0.9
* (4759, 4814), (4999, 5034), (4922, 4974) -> -2.9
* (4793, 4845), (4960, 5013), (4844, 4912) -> 2.5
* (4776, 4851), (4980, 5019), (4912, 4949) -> -1.5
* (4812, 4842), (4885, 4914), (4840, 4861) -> 1.2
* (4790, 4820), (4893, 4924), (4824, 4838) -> 0.6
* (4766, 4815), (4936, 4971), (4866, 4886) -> 1.5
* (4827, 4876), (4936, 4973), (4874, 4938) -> -1.7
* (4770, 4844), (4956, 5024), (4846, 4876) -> 2.9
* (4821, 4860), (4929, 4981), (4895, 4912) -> -0.6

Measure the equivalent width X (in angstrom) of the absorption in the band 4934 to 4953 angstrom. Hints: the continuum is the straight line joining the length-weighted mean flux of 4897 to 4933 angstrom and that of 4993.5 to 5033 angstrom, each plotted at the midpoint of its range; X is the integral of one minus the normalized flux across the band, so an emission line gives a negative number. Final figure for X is -0.9 angstrom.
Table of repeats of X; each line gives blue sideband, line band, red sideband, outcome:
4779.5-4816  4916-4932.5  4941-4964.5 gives 0.7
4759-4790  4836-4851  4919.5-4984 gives 0.4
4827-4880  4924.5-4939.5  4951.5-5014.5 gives -1.1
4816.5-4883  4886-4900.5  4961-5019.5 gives -0.9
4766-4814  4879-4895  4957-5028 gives 0.2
